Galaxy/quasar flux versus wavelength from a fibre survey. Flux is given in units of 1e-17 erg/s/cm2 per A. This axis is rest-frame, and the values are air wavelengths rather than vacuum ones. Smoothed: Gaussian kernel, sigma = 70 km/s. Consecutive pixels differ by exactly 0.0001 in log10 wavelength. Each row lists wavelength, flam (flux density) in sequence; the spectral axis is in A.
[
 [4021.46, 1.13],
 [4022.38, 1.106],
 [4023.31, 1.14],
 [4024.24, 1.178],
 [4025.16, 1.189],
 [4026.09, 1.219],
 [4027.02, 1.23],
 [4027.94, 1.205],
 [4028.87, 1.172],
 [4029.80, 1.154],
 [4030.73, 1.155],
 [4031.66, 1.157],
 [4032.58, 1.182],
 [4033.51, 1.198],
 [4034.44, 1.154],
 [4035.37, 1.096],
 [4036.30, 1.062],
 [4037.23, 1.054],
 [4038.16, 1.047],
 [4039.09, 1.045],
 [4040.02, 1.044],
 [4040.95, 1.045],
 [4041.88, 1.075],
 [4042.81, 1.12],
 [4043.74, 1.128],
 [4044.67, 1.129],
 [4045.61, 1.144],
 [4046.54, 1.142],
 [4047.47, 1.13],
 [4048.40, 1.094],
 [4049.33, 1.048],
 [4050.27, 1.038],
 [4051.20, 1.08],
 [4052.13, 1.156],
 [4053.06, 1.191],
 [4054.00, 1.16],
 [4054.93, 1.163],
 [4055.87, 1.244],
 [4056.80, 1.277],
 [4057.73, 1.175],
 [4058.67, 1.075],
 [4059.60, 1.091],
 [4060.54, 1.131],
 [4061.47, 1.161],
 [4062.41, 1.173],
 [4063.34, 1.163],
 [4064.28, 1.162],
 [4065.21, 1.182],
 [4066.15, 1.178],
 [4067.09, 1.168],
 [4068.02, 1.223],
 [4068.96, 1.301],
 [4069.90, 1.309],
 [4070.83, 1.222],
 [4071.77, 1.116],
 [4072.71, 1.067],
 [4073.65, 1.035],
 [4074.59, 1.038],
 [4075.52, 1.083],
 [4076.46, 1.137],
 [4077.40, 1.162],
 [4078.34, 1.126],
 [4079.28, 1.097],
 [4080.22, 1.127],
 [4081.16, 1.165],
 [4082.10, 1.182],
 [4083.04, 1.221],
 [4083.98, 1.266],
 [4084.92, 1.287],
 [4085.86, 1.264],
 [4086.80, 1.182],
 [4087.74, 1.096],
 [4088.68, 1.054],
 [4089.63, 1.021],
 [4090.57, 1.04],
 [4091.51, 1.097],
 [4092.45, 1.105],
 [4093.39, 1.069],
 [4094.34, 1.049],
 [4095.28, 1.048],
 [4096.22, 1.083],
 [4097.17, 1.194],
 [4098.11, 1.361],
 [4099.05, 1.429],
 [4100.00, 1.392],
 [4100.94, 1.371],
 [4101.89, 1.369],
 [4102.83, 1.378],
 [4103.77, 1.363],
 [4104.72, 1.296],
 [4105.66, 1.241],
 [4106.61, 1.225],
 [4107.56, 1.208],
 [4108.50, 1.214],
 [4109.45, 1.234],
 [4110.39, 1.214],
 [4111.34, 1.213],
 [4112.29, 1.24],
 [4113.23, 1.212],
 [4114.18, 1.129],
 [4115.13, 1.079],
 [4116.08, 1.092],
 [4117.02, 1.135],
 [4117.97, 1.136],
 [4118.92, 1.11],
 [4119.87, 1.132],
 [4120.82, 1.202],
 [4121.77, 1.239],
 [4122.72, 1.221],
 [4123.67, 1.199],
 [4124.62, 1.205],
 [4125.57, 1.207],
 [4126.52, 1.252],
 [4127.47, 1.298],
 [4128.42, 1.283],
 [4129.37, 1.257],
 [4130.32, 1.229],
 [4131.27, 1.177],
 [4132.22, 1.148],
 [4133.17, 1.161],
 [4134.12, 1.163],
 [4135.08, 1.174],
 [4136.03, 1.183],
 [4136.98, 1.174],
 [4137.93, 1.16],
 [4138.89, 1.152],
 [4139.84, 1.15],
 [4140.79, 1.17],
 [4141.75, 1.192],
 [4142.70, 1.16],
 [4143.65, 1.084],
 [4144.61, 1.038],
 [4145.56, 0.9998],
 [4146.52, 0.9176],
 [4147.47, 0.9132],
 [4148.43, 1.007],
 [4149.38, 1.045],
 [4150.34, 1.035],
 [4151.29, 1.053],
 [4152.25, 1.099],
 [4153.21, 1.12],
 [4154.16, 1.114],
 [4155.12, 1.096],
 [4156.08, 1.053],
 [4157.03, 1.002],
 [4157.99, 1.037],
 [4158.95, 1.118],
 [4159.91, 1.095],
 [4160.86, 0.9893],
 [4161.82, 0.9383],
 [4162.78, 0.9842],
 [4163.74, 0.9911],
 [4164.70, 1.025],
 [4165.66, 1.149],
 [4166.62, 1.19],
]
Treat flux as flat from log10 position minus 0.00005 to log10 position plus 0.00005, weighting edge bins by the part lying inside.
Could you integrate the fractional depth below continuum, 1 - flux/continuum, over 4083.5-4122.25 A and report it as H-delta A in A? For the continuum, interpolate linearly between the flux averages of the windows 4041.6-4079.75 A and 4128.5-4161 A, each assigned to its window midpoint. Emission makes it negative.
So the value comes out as -2.5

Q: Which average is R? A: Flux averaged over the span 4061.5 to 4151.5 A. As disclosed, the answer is 1.17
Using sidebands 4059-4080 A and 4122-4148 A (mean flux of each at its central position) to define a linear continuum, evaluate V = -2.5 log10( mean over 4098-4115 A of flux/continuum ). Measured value -0.11 mag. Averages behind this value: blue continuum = 1.15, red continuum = 1.16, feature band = 1.28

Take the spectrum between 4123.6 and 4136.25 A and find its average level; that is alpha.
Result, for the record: 1.21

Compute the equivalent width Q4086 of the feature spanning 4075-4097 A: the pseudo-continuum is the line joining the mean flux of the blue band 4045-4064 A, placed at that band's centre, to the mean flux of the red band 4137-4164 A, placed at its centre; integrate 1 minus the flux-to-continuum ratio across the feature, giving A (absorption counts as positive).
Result -0.3 A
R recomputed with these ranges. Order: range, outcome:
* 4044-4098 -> 1.14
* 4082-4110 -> 1.21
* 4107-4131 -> 1.2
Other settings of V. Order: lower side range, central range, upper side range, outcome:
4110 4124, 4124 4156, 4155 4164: -0.04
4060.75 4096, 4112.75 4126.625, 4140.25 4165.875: -0.07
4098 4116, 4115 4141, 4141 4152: -0.03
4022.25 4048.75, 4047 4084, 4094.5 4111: 0.04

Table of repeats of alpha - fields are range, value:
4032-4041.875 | 1.09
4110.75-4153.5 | 1.15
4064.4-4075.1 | 1.17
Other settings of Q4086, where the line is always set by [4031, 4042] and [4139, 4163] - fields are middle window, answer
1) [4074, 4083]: -0.4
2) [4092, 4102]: -1.3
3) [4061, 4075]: -1.0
